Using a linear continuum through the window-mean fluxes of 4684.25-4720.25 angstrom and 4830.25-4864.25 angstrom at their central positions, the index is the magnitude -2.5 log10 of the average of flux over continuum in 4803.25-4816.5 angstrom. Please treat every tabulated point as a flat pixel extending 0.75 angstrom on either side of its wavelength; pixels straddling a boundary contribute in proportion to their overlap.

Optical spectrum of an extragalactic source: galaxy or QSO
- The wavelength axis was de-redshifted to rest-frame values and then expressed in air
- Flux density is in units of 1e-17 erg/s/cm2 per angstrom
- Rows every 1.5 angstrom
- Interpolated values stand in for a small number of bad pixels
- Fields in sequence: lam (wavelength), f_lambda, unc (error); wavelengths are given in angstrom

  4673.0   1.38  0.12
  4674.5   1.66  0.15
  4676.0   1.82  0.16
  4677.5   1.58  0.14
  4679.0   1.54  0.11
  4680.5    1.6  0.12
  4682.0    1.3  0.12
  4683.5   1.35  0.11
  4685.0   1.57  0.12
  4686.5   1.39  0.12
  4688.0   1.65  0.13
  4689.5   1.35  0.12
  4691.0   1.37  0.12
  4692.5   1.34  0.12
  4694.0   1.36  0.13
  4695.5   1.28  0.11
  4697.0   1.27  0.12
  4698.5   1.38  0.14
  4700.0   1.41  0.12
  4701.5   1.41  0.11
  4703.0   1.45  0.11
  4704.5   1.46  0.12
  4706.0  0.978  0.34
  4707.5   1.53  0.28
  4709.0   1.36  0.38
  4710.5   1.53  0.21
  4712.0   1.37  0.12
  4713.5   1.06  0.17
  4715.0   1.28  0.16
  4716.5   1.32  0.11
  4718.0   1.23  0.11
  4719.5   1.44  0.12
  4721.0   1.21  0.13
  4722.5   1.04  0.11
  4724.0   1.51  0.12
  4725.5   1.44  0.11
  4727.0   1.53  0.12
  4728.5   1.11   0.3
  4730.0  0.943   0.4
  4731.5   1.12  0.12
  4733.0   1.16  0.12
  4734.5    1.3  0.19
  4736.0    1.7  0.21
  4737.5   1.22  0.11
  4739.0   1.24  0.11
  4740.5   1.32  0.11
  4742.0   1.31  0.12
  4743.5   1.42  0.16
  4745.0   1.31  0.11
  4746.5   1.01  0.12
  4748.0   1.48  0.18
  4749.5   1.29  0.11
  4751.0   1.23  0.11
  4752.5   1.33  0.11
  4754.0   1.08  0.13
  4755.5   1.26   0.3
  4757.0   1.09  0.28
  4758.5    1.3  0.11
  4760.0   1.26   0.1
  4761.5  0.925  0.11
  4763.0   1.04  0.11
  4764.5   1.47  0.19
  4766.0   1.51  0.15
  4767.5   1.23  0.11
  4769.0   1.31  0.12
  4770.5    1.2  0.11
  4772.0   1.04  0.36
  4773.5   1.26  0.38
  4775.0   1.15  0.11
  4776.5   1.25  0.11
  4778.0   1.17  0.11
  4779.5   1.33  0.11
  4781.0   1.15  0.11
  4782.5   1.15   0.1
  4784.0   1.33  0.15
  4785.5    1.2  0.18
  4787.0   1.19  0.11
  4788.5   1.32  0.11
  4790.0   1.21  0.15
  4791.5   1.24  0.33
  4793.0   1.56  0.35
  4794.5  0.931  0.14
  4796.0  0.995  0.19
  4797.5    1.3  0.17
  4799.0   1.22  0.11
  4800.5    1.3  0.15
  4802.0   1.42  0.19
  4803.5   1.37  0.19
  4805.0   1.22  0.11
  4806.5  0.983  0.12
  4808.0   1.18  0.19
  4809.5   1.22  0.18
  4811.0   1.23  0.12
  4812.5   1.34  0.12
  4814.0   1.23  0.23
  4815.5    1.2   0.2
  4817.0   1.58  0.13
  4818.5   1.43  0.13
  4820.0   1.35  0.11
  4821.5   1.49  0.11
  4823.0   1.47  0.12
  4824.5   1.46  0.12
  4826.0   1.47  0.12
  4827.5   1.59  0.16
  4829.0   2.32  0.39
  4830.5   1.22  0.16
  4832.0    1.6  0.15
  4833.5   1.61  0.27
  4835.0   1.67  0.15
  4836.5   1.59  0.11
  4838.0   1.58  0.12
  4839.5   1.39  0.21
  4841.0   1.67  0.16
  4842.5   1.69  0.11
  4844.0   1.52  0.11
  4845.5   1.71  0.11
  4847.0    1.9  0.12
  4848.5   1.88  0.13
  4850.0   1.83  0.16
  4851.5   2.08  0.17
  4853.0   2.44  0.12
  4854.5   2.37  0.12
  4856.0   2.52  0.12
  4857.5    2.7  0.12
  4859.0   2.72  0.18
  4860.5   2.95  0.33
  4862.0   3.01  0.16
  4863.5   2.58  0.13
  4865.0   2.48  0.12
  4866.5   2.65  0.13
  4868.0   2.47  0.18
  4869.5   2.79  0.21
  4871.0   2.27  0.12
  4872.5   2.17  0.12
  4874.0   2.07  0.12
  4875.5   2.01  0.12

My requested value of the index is 0.45 mag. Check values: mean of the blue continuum 1.37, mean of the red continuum 2.02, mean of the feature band 1.22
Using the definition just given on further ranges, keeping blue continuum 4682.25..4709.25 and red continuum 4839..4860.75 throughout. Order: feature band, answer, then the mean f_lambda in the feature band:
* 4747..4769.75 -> 0.311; 1.25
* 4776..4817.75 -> 0.425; 1.24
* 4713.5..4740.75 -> 0.192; 1.28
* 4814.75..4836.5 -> 0.272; 1.53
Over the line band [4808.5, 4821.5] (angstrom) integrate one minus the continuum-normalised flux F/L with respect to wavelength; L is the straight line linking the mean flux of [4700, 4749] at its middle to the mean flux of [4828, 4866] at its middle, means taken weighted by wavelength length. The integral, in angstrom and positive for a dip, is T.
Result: 3.7 angstrom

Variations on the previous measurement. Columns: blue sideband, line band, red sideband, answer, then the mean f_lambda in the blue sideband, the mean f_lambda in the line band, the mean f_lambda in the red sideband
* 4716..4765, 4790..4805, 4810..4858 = 2.6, 1.26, 1.26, 1.68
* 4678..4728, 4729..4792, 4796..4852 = 8.3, 1.37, 1.24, 1.49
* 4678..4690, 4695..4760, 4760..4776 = 2.1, 1.47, 1.3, 1.22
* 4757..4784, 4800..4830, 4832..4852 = 2.5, 1.22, 1.39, 1.69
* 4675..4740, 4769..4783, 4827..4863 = 4.0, 1.36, 1.2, 1.99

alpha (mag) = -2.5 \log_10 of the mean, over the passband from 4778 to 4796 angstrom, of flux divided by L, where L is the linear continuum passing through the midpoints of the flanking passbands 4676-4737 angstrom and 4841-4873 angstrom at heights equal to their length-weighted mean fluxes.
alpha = 0.46 mag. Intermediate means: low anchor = 1.36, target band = 1.22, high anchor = 2.31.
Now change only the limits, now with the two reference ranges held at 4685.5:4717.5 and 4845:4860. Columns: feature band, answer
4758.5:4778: 0.388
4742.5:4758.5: 0.294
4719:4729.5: 0.138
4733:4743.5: 0.174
